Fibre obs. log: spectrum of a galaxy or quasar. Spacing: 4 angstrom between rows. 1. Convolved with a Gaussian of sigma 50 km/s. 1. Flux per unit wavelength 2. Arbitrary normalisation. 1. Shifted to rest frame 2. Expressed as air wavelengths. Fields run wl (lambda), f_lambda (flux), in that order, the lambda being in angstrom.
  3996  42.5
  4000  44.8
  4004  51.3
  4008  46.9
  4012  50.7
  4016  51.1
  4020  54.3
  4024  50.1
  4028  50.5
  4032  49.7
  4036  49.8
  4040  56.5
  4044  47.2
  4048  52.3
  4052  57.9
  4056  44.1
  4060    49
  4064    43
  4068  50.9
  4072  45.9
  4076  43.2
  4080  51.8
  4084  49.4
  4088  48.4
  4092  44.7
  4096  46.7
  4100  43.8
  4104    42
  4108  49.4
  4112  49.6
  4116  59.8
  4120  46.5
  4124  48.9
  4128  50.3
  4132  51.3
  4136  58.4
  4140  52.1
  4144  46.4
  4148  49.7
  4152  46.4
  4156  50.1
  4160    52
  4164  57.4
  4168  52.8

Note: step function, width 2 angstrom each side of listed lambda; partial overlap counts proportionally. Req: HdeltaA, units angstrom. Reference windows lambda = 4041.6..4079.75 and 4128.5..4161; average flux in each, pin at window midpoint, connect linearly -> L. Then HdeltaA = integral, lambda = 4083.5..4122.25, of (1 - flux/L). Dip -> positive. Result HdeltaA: 1.3 angstrom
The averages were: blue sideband 48.4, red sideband 50.7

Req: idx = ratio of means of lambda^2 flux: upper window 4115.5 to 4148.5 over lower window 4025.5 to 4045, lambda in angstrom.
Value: 1.05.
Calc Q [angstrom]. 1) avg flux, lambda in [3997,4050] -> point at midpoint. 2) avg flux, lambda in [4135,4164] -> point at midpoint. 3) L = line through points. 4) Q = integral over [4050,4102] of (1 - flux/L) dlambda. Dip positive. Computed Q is 3.0 angstrom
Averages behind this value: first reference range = 50.3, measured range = 47.6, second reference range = 50.9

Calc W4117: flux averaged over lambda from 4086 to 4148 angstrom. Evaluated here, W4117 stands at 49.2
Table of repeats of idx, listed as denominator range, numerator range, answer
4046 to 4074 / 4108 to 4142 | 1.09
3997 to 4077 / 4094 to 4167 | 1.06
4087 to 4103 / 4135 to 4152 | 1.14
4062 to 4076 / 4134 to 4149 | 1.16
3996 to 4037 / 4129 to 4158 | 1.09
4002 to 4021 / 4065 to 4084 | 0.97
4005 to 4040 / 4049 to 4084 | 0.97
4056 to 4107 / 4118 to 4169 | 1.13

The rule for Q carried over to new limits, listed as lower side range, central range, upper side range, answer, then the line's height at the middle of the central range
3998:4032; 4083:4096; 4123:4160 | 0.8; 50.3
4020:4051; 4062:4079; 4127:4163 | 1.7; 51.2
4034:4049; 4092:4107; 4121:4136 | 1.9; 51.1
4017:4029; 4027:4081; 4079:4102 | 0.4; 49.7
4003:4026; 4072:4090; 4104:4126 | 0.8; 50.3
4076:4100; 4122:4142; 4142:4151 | -1.9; 47.8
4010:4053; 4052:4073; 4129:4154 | 1.5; 51.4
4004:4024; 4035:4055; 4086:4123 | -1.1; 49.8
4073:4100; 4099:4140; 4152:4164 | -1.0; 49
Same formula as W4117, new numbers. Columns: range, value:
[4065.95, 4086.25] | 48.2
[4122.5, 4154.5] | 50.5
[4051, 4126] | 48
